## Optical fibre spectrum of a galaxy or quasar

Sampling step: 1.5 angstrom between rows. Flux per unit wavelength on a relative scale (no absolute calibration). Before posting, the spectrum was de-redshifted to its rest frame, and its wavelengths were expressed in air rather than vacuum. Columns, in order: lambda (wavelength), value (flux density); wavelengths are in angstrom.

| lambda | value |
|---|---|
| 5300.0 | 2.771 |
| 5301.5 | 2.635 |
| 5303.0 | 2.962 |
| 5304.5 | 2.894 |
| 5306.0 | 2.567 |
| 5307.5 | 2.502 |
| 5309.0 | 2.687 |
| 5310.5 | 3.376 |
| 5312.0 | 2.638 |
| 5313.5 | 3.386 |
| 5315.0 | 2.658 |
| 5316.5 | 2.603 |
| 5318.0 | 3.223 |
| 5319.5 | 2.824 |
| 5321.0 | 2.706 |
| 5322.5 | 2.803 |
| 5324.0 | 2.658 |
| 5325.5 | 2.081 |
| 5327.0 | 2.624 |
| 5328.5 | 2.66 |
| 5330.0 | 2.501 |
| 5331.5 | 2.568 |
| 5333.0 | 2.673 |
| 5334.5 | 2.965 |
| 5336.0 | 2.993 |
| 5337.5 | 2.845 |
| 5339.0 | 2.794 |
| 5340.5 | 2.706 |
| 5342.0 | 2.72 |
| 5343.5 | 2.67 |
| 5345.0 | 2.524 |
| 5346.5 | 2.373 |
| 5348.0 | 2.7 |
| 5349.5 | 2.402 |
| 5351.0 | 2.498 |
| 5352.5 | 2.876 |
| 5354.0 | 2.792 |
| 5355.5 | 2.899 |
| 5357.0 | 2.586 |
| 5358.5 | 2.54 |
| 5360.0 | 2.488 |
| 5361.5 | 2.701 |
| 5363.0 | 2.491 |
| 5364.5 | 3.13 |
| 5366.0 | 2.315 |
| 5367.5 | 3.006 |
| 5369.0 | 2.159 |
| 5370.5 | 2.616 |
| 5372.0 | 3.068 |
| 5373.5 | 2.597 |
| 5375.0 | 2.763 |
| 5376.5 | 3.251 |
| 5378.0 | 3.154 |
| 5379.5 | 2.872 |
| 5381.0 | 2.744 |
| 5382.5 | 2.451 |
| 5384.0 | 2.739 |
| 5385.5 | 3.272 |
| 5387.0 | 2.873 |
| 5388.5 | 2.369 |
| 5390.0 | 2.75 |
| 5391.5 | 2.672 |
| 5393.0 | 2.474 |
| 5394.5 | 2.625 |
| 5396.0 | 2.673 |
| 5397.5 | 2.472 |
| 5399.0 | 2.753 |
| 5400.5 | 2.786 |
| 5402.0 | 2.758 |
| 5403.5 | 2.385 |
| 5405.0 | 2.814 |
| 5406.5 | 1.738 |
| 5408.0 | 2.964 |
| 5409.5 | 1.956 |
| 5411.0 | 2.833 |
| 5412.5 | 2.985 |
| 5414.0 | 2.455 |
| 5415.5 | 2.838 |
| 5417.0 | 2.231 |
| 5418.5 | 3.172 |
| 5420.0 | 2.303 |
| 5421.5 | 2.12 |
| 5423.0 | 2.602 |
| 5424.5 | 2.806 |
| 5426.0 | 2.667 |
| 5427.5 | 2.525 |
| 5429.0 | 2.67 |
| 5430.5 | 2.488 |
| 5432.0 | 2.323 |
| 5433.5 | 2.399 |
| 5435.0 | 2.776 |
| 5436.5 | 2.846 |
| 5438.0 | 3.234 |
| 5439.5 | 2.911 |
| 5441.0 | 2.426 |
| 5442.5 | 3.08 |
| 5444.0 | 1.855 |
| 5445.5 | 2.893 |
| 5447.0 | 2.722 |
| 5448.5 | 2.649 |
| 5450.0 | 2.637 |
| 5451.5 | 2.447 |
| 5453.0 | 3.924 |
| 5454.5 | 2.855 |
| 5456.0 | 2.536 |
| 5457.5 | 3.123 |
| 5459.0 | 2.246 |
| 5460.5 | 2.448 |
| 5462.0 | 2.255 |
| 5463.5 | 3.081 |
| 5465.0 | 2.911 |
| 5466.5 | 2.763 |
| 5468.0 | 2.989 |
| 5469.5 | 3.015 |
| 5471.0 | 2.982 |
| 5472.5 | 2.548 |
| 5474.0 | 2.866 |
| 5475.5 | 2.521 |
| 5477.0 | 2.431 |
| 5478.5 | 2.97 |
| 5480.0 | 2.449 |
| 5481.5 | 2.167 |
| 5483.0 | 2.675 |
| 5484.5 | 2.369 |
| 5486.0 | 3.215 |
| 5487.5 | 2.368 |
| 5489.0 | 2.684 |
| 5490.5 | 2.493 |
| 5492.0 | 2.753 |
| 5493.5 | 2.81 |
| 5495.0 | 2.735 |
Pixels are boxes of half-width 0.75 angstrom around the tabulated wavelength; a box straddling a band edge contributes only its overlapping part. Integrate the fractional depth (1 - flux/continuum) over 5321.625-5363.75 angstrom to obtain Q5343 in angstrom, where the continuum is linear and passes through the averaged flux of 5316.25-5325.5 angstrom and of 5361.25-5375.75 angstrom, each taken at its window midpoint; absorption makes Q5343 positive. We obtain 1.2 angstrom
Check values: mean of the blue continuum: 2.76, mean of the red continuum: 2.68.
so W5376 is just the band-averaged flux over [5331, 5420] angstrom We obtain 2.68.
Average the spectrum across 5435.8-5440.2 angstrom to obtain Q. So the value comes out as 3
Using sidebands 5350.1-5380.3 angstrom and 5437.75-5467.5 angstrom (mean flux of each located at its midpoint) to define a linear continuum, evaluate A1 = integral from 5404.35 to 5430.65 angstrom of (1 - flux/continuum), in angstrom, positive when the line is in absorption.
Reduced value 1.69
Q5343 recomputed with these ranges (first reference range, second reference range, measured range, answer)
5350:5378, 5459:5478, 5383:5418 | 1.1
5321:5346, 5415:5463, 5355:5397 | -0.9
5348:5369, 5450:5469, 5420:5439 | 1.0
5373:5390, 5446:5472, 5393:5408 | 1.3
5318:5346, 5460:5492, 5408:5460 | 0.4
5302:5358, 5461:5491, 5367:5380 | -0.5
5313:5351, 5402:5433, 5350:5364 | 0.0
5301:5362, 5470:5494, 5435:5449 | -0.4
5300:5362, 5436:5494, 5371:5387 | -1.0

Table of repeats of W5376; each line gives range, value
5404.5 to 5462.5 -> 2.64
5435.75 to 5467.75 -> 2.76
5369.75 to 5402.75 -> 2.76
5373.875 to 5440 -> 2.67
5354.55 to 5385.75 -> 2.75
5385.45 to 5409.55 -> 2.61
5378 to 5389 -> 2.8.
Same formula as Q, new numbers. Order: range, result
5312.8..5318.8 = 2.96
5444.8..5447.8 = 2.8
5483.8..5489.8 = 2.66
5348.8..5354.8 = 2.65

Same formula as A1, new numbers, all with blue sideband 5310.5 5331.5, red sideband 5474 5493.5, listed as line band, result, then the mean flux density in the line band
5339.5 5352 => 0.62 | 2.58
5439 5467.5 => -0.98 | 2.72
